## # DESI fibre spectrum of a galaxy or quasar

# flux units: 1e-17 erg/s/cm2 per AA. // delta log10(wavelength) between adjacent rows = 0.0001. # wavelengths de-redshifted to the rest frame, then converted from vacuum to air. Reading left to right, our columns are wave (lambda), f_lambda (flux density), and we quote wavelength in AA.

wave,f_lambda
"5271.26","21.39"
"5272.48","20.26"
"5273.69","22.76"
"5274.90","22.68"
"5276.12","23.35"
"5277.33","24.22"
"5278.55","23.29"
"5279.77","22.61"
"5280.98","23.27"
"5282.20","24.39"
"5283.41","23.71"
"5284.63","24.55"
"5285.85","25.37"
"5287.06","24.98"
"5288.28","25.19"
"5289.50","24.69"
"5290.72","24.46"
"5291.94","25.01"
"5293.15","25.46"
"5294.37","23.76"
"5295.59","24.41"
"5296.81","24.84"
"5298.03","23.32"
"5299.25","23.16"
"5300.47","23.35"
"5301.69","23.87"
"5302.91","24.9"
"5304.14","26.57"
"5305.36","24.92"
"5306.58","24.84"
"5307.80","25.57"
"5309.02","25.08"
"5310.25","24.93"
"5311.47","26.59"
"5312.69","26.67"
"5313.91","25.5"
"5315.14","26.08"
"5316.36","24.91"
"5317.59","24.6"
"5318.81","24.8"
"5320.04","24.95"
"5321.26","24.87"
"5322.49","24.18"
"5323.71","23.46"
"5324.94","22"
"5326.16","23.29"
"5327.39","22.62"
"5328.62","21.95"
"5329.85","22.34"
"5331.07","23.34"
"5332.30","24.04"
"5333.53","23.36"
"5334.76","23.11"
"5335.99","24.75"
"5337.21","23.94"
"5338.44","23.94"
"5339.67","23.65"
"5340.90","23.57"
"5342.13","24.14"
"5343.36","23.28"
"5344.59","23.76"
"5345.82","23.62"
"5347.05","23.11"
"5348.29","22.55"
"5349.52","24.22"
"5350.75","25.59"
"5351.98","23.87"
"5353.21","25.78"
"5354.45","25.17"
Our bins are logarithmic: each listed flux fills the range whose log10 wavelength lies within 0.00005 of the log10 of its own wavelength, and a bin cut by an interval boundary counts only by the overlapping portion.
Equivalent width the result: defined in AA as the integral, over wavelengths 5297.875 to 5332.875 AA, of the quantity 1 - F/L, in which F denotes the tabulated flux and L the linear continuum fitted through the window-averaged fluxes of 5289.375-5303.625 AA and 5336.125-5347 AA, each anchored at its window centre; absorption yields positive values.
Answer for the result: -0.5 AA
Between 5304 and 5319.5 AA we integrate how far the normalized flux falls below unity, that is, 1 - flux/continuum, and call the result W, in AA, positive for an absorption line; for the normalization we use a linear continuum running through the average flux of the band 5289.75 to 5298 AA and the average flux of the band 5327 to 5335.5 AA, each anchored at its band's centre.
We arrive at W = -1.1 AA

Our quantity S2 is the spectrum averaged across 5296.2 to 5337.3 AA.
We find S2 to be 24.3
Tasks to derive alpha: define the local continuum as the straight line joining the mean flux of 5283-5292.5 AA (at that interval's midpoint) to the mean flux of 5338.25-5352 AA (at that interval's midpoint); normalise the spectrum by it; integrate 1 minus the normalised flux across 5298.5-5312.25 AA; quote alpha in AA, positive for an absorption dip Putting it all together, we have -0.3 AA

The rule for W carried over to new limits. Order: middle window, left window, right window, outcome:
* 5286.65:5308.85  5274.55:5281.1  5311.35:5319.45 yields -0.17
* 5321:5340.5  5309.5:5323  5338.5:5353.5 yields 0.95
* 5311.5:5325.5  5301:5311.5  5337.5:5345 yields -0.09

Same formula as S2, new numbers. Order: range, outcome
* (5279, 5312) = 24.6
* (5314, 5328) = 24.2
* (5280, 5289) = 24.4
